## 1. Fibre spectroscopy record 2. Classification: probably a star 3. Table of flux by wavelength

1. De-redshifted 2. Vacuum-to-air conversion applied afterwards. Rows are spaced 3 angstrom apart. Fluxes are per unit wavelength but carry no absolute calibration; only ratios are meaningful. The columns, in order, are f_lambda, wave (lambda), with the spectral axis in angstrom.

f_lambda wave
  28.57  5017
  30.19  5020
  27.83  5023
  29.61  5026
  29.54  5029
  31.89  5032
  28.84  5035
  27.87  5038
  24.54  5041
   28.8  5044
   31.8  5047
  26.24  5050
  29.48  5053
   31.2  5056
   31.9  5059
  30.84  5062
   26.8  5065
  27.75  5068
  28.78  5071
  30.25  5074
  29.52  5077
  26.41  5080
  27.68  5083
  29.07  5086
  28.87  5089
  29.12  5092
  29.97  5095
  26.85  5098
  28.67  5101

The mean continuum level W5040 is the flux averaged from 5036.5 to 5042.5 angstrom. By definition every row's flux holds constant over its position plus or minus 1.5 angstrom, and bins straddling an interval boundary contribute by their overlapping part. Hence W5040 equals 26.2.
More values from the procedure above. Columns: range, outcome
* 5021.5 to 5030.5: 29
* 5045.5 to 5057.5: 29.7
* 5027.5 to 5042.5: 28.5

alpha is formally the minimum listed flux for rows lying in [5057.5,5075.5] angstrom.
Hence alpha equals 26.8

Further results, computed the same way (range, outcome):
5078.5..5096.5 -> 26.41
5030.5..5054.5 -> 24.54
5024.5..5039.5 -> 27.87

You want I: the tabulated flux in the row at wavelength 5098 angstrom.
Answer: 26.85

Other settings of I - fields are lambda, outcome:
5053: 29.48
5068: 27.75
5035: 28.84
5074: 30.25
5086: 29.07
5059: 31.9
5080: 26.41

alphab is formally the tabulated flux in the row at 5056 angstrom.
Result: 31.2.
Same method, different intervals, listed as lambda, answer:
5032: 31.89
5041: 24.54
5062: 30.84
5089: 28.87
